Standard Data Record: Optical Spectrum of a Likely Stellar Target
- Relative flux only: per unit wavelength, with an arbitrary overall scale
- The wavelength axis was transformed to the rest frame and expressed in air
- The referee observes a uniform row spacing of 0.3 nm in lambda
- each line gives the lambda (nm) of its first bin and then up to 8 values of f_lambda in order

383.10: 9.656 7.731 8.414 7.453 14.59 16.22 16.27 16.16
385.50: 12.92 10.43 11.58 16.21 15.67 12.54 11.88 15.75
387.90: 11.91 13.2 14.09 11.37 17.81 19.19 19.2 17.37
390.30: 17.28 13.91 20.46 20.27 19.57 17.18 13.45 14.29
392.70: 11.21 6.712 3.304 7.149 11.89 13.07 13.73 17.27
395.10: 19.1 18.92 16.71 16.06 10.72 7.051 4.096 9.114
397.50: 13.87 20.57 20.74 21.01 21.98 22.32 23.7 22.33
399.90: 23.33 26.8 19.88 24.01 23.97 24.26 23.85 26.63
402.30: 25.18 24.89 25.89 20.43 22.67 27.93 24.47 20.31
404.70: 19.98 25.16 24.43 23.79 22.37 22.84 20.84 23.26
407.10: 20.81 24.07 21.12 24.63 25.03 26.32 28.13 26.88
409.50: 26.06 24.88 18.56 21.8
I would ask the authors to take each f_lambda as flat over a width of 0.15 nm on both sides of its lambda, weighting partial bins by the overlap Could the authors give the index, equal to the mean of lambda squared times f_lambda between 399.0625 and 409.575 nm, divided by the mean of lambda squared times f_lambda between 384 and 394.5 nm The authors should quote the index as 1.82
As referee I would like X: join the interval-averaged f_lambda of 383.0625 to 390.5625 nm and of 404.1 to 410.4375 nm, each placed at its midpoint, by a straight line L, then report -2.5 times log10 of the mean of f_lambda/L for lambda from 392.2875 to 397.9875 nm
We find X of 0.393 mag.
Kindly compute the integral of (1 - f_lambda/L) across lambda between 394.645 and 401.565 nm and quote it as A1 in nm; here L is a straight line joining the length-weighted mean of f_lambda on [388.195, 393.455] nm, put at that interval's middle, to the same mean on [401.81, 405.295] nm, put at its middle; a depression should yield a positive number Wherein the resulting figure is 0.584 nm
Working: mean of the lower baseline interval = 15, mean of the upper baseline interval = 24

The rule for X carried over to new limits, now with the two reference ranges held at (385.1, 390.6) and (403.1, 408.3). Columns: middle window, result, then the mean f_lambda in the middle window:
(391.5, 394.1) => 0.443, 11.2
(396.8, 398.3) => 0.328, 14.2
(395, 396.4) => 0.118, 16.4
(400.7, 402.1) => -0.168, 24.5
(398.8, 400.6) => -0.148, 23.1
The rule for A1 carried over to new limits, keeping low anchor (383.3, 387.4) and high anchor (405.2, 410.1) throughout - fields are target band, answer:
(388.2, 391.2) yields -0.35 nm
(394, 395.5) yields 0.11 nm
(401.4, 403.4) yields -0.29 nm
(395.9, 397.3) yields 0.70 nm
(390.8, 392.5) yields -0.18 nm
